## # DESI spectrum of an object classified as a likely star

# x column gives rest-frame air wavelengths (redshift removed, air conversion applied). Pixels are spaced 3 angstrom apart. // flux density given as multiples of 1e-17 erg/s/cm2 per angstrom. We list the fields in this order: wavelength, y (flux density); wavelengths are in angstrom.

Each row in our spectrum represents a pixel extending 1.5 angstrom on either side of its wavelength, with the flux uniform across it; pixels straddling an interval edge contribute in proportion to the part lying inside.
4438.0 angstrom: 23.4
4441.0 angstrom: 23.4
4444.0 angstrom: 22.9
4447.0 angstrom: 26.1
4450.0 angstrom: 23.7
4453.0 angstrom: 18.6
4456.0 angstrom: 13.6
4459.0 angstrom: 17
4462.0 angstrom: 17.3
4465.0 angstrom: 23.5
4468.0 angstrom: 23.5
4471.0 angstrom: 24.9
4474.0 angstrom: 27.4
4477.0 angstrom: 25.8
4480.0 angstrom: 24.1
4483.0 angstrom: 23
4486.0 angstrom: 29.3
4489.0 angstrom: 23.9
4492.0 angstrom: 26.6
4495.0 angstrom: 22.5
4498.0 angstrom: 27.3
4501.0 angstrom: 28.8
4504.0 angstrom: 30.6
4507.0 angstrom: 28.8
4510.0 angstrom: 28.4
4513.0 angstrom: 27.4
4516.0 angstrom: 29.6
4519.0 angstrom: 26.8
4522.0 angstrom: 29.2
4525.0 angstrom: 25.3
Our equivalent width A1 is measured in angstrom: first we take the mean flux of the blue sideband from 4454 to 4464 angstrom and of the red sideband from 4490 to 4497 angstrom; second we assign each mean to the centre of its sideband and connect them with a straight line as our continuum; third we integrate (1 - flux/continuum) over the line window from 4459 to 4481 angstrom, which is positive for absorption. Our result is -4.8 angstrom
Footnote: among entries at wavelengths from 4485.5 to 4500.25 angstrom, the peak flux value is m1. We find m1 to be 29.3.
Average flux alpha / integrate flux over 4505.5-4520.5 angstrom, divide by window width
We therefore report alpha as 28.2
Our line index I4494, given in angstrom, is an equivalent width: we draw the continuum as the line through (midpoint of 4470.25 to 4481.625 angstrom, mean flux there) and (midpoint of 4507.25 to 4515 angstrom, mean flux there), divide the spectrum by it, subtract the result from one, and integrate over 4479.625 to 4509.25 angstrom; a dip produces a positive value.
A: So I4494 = 0.4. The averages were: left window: 25.6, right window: 28.2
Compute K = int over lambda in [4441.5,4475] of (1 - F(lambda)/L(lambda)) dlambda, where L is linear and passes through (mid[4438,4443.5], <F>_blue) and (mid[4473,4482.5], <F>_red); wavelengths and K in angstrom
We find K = 3.6 angstrom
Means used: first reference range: 23.3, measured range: 21.6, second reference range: 25.4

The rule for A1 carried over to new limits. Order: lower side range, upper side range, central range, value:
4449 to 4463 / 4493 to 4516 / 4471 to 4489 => -2.3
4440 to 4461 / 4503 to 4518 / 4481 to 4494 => 0.1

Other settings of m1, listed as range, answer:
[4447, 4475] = 27.4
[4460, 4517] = 30.6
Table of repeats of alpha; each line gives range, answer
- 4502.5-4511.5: 29.3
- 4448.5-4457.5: 18.6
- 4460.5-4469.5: 21.4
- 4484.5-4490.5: 26.6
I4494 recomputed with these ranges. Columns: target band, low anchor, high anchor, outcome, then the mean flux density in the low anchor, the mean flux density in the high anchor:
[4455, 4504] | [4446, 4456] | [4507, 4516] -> 1.45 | 21.3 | 28.3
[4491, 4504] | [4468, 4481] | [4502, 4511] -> 0.66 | 25.4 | 29.3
